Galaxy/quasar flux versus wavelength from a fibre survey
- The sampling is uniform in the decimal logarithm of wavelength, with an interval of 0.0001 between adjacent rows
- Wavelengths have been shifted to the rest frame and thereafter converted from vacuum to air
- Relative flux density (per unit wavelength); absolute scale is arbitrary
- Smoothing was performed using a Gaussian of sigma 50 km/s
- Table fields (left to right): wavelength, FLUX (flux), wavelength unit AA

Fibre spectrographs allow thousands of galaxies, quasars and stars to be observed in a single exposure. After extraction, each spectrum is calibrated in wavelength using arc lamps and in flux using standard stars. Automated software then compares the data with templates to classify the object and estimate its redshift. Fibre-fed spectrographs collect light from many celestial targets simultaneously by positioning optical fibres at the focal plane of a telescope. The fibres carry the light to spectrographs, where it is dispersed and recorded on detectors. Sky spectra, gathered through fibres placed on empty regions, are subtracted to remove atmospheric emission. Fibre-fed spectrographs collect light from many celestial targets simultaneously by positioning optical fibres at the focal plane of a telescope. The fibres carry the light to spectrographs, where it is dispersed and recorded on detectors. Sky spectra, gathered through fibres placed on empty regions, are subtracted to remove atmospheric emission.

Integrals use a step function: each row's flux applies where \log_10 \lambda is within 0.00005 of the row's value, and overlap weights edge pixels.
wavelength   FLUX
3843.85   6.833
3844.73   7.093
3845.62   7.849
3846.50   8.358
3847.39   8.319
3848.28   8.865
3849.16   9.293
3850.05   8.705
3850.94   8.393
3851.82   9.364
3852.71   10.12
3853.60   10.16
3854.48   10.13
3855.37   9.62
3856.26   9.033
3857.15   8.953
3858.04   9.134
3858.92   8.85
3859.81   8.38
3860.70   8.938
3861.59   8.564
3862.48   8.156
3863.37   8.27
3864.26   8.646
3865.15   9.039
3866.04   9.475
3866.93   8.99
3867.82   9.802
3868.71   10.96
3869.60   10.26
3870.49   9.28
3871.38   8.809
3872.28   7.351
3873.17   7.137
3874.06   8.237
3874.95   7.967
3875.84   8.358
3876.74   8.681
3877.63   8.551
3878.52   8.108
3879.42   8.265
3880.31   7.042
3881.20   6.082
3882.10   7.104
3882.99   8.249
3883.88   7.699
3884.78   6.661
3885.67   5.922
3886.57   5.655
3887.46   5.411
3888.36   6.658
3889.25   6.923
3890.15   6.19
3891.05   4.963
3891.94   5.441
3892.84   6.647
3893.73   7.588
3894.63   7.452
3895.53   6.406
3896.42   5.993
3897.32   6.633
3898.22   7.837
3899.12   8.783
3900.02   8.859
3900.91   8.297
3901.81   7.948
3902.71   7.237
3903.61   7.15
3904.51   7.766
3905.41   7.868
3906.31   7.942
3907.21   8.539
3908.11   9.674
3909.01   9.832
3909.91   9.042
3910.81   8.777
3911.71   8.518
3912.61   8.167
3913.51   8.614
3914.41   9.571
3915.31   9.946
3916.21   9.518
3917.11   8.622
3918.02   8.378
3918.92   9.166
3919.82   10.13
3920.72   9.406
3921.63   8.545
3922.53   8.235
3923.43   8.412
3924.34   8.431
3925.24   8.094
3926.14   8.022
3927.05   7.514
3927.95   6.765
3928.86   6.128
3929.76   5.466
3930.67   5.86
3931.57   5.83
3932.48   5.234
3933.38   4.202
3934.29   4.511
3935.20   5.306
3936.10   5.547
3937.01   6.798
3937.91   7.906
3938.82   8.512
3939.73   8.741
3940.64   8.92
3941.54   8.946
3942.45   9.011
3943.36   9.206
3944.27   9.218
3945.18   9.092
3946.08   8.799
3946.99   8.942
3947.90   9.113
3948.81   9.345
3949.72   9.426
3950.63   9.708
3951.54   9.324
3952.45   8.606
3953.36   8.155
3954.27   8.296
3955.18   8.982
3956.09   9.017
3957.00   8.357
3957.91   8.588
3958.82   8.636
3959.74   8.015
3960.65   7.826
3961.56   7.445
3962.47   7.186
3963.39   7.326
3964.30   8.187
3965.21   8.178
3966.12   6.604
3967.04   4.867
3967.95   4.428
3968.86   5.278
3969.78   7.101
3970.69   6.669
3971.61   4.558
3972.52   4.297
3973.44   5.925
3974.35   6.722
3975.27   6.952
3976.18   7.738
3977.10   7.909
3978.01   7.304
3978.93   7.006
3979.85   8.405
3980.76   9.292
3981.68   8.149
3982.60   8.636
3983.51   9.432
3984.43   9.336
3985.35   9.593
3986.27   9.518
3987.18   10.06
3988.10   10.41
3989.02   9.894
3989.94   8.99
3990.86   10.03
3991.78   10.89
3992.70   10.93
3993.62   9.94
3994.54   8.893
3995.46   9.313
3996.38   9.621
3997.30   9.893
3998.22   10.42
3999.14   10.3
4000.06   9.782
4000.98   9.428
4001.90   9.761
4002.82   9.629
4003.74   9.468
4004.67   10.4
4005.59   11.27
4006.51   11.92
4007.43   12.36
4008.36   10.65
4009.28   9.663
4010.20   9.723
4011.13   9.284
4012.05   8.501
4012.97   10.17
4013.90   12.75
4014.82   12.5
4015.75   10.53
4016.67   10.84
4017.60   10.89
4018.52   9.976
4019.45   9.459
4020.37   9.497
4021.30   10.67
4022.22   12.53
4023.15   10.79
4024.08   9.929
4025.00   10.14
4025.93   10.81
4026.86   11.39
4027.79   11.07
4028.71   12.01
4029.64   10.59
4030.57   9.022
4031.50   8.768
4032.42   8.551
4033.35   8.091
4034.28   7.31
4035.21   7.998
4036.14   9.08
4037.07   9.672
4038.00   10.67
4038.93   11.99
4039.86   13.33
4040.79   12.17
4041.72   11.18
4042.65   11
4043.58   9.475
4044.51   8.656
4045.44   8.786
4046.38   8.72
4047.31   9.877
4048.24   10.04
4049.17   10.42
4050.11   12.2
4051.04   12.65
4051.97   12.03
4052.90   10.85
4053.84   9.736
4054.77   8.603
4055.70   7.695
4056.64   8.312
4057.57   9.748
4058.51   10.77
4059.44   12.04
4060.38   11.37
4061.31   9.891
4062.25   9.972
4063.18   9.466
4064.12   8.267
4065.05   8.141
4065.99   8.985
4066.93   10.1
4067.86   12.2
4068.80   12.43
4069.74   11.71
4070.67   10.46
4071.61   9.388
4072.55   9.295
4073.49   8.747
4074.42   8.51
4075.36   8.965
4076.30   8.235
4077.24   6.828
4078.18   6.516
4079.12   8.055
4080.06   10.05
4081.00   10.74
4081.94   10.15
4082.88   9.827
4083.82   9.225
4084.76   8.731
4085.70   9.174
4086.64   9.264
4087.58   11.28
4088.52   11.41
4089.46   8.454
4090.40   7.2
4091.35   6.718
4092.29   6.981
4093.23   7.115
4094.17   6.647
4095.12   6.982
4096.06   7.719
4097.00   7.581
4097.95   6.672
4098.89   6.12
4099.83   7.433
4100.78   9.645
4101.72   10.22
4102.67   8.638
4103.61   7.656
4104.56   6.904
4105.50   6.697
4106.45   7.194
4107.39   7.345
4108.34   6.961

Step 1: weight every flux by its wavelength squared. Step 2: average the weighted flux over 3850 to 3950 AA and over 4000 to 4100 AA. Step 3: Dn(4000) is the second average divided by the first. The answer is 1.3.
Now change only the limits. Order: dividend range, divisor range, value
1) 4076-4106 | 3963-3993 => 1.11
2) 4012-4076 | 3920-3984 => 1.40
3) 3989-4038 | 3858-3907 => 1.39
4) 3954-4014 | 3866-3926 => 1.14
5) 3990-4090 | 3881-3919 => 1.40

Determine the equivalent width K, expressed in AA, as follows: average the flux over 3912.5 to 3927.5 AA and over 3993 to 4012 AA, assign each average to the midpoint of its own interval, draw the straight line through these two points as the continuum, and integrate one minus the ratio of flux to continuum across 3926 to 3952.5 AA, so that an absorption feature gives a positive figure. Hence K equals 4.19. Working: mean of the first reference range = 8.77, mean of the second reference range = 10.1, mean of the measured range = 7.65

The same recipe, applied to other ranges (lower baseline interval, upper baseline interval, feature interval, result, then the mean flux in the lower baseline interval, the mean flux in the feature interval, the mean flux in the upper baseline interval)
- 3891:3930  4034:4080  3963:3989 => 3.9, 8.05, 7.54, 9.86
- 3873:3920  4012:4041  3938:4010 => 4.9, 7.77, 8.7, 10.4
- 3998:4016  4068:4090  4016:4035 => 0.2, 10.4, 10.1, 9.49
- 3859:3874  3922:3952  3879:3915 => 3.7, 8.86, 7.5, 7.72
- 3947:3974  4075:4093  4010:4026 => -4.6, 7.58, 10.5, 8.81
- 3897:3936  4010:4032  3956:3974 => 4.3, 7.86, 6.88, 10.5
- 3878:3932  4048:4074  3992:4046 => -4.1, 7.67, 10.2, 10.2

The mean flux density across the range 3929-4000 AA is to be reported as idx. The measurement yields 8.07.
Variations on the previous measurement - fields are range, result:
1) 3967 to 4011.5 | 8.86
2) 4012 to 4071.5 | 10.3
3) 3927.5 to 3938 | 5.73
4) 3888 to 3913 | 7.62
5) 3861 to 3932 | 7.93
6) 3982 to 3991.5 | 9.59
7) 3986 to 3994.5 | 10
